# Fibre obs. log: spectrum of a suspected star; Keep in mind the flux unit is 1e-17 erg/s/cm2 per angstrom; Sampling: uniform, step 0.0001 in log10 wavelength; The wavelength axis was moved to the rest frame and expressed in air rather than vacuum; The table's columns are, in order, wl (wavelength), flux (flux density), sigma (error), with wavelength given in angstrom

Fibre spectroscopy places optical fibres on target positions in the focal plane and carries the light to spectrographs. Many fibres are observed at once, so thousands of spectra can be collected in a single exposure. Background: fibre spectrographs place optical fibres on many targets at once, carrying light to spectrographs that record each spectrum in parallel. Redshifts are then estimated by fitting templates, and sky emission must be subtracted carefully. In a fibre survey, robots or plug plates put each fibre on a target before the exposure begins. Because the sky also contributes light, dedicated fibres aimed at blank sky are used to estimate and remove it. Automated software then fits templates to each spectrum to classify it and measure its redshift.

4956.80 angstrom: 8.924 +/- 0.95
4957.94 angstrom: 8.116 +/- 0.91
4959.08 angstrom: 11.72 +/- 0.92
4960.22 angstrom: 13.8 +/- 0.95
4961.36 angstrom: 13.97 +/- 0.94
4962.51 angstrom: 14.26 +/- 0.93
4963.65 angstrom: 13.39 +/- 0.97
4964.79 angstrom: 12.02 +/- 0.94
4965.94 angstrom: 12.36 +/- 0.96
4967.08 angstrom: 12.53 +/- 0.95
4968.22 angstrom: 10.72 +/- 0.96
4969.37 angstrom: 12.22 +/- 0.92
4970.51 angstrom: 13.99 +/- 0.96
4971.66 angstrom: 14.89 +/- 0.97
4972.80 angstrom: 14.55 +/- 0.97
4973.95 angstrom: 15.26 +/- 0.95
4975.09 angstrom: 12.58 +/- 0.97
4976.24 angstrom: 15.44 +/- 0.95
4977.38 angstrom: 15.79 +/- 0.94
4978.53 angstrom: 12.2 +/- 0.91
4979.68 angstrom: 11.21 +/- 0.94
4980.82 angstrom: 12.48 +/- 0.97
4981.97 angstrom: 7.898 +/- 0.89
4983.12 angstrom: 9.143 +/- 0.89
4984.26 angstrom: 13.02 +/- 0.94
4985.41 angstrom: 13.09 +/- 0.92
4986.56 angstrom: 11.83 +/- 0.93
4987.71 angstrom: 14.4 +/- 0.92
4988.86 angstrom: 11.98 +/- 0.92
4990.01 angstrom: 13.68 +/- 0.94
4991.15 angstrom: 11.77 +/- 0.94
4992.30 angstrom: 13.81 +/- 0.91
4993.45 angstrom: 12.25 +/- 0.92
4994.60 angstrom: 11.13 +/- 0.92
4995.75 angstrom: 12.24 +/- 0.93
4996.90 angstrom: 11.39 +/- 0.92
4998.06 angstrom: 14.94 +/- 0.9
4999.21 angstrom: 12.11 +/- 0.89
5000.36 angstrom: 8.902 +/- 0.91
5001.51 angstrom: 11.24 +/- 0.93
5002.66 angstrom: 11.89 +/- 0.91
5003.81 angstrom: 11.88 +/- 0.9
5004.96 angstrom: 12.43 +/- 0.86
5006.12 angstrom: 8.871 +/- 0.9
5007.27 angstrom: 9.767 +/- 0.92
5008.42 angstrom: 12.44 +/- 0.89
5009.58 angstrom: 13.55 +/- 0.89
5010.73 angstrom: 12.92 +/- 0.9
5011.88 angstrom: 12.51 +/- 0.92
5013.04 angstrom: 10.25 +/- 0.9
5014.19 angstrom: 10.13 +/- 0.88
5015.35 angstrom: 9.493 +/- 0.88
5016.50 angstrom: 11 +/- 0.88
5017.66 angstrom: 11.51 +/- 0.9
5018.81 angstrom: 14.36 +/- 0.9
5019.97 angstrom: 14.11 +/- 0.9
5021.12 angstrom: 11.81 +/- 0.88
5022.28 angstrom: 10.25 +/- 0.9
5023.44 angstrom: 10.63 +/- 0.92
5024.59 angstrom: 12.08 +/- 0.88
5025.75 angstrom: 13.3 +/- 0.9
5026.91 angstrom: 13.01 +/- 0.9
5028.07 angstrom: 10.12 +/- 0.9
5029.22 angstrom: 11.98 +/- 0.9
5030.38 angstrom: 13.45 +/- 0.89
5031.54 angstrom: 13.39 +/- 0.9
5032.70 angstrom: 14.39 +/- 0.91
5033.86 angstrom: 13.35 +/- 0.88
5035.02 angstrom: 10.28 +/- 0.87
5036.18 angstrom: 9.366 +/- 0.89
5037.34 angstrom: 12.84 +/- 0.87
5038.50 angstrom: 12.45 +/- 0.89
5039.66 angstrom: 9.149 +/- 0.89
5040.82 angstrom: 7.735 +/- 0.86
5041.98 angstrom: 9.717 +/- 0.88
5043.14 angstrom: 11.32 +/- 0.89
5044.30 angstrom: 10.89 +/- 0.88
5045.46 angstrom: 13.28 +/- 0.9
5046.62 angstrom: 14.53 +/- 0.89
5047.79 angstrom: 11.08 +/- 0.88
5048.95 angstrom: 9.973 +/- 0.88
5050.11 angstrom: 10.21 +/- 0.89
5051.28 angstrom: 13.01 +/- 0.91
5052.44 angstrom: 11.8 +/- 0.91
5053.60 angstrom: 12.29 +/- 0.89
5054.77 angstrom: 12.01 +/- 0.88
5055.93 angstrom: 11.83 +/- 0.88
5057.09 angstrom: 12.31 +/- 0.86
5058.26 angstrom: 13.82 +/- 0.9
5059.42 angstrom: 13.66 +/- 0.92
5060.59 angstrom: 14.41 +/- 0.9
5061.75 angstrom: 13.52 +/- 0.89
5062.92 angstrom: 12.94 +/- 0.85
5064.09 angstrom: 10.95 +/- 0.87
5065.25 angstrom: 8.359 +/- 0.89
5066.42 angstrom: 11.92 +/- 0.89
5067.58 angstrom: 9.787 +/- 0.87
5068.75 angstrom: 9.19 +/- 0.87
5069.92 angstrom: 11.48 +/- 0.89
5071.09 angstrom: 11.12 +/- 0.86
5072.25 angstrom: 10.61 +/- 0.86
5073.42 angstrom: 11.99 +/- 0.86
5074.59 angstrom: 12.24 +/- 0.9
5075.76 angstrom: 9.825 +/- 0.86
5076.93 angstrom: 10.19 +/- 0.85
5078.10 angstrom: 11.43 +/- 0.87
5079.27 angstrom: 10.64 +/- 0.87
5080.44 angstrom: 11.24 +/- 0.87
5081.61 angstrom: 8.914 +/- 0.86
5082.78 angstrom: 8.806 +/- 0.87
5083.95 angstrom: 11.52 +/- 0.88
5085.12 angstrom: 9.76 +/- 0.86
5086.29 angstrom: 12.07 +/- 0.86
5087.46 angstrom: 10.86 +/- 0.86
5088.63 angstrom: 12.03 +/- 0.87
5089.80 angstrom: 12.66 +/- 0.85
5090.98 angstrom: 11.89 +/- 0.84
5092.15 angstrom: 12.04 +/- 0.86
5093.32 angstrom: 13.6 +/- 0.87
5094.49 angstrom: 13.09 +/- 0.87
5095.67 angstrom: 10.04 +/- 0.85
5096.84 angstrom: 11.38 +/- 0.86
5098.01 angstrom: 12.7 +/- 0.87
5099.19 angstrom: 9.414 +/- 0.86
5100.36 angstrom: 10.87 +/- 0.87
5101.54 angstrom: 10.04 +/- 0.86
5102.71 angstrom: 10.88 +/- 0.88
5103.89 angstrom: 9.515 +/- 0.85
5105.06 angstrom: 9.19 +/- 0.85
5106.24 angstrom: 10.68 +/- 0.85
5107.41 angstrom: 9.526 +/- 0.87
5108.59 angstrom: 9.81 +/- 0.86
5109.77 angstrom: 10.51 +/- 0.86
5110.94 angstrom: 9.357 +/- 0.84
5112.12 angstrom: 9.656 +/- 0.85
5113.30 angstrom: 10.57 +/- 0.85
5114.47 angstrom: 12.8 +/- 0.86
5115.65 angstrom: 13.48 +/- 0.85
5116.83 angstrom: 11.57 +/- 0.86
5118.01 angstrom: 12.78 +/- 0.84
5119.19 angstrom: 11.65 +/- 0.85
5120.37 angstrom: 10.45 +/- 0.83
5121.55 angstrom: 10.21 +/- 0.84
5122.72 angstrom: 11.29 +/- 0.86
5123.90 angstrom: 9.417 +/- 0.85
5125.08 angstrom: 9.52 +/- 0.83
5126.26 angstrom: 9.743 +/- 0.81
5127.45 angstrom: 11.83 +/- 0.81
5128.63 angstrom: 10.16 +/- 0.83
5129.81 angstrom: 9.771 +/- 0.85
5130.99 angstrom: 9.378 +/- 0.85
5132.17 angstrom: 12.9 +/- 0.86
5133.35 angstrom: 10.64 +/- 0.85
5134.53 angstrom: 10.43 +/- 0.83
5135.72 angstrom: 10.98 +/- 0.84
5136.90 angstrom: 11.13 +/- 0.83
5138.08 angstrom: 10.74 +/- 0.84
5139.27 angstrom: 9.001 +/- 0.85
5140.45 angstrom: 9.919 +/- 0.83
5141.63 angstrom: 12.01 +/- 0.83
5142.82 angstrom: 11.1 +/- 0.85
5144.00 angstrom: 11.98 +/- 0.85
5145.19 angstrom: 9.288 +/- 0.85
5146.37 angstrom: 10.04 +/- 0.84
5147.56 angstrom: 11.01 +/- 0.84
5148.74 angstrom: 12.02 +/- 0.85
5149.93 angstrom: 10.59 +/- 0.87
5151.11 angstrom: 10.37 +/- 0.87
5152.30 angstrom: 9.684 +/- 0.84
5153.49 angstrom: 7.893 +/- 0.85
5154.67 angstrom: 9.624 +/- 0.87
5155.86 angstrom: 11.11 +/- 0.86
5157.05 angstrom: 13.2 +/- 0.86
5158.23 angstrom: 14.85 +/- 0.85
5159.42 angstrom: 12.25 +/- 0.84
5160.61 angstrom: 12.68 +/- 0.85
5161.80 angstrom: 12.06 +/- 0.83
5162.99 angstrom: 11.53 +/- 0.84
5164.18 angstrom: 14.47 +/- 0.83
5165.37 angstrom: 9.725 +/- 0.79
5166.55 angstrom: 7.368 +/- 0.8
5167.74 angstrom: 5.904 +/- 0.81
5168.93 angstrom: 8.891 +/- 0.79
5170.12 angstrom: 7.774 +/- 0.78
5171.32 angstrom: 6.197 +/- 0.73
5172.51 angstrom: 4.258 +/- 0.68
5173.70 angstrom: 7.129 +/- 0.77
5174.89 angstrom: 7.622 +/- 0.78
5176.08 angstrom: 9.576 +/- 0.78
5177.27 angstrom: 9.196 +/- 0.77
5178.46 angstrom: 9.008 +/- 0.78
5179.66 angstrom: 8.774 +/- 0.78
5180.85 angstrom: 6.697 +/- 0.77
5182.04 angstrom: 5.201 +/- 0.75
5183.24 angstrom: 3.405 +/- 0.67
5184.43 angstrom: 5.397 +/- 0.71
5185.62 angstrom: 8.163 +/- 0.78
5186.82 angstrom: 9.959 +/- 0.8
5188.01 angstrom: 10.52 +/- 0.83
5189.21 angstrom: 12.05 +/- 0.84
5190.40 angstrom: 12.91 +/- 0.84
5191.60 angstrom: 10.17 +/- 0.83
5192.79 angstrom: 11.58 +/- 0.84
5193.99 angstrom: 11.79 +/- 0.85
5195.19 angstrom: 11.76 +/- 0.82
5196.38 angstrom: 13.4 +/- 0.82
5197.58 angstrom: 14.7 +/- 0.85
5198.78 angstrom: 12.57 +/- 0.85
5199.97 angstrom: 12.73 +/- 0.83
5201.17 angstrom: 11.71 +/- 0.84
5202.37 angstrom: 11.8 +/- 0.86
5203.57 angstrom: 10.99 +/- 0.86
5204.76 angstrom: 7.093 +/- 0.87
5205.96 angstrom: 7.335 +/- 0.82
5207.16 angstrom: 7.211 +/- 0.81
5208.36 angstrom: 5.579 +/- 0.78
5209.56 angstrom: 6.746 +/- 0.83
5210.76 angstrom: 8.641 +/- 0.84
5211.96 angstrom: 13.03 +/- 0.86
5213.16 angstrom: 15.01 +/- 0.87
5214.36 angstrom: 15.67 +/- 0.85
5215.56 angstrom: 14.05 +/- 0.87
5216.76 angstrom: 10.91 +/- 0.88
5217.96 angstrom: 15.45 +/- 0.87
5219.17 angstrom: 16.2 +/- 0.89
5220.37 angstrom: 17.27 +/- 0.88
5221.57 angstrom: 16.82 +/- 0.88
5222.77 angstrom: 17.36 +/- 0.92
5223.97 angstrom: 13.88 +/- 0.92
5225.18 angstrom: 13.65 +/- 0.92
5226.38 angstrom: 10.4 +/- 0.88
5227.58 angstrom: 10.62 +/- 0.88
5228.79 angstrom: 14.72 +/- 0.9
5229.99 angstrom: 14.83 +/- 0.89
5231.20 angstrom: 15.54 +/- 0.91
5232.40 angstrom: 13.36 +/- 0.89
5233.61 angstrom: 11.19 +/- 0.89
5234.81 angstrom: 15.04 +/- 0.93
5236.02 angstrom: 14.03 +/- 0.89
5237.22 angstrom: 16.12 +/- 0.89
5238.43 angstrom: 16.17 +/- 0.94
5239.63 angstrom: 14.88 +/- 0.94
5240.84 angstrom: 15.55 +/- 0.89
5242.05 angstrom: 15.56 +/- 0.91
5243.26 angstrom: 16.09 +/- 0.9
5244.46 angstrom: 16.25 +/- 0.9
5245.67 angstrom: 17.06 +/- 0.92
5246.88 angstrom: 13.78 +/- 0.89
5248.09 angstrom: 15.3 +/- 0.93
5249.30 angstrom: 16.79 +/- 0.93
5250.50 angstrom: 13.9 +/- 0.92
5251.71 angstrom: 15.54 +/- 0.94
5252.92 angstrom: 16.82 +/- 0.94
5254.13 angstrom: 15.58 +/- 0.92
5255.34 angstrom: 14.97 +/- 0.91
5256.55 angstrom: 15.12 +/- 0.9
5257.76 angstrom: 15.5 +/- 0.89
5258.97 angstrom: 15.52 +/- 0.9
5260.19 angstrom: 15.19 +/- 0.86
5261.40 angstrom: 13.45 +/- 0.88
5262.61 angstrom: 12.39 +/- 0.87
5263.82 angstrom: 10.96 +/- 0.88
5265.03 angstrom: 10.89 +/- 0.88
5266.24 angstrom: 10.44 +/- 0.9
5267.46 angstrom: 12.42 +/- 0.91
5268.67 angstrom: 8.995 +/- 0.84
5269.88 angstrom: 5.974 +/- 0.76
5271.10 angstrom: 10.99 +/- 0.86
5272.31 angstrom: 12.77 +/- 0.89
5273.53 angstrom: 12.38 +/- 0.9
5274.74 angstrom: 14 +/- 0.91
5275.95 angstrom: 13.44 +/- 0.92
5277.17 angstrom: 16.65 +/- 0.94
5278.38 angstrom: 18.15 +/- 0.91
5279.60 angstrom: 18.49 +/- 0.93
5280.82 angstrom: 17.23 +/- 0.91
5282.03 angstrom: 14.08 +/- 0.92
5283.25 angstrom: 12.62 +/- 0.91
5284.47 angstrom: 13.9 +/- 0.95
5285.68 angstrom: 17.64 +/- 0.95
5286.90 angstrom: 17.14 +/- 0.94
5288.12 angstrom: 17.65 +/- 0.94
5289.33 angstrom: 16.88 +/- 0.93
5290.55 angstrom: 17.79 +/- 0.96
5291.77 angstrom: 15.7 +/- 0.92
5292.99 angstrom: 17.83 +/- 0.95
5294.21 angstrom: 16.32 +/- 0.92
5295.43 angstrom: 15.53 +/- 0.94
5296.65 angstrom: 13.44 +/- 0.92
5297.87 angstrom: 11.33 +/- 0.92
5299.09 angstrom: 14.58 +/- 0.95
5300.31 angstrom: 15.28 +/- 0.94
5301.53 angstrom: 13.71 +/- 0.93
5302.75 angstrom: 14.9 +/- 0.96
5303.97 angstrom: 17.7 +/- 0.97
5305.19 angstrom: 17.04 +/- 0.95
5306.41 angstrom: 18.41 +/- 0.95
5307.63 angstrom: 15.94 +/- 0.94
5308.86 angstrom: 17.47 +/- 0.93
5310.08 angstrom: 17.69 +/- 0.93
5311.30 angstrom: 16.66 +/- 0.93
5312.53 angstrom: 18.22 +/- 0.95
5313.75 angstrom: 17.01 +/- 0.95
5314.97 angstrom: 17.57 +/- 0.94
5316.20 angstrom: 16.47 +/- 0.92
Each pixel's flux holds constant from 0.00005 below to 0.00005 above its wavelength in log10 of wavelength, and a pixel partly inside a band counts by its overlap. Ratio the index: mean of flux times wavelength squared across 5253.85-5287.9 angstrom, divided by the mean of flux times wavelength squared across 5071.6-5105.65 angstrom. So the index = 1.3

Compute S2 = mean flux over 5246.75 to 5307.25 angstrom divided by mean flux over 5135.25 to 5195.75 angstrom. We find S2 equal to 1.5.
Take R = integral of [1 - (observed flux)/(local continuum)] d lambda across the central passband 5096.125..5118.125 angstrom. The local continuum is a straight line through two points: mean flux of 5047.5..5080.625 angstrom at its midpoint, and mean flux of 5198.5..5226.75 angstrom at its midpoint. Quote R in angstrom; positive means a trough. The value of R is 1.85 angstrom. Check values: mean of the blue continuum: 11.5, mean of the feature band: 10.7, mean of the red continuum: 12.2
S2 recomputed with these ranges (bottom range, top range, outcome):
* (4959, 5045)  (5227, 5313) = 1.23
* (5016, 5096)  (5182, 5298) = 1.15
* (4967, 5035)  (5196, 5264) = 1.12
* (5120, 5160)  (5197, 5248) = 1.24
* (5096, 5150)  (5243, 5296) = 1.37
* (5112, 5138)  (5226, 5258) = 1.36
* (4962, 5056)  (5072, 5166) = 0.91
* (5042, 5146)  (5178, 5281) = 1.15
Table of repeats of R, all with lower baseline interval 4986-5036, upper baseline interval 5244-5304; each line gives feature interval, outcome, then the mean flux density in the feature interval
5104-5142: 7.1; 10.6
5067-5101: 4.4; 11.1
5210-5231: 0.1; 14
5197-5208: 2.6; 10.6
